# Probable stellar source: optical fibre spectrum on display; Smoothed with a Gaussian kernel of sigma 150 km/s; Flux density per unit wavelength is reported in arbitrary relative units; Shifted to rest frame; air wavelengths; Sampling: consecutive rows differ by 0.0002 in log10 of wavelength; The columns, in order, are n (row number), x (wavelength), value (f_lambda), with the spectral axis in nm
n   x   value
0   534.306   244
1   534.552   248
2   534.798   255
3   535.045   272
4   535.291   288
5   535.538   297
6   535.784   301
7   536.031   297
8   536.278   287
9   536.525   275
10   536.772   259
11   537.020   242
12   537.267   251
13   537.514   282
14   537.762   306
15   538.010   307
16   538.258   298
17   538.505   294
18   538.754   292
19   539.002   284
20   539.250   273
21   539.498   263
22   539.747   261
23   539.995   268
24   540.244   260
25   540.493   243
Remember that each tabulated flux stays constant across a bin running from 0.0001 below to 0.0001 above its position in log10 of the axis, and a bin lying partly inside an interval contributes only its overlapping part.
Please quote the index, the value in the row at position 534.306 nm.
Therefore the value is 244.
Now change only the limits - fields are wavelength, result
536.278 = 287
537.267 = 251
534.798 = 255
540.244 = 260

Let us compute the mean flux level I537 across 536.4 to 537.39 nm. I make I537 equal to 257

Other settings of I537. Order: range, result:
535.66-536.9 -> 284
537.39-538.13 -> 298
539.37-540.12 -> 264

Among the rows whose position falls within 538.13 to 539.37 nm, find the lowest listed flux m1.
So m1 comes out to 273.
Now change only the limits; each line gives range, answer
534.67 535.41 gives 255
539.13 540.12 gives 261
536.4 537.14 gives 242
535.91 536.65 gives 275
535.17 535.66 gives 288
